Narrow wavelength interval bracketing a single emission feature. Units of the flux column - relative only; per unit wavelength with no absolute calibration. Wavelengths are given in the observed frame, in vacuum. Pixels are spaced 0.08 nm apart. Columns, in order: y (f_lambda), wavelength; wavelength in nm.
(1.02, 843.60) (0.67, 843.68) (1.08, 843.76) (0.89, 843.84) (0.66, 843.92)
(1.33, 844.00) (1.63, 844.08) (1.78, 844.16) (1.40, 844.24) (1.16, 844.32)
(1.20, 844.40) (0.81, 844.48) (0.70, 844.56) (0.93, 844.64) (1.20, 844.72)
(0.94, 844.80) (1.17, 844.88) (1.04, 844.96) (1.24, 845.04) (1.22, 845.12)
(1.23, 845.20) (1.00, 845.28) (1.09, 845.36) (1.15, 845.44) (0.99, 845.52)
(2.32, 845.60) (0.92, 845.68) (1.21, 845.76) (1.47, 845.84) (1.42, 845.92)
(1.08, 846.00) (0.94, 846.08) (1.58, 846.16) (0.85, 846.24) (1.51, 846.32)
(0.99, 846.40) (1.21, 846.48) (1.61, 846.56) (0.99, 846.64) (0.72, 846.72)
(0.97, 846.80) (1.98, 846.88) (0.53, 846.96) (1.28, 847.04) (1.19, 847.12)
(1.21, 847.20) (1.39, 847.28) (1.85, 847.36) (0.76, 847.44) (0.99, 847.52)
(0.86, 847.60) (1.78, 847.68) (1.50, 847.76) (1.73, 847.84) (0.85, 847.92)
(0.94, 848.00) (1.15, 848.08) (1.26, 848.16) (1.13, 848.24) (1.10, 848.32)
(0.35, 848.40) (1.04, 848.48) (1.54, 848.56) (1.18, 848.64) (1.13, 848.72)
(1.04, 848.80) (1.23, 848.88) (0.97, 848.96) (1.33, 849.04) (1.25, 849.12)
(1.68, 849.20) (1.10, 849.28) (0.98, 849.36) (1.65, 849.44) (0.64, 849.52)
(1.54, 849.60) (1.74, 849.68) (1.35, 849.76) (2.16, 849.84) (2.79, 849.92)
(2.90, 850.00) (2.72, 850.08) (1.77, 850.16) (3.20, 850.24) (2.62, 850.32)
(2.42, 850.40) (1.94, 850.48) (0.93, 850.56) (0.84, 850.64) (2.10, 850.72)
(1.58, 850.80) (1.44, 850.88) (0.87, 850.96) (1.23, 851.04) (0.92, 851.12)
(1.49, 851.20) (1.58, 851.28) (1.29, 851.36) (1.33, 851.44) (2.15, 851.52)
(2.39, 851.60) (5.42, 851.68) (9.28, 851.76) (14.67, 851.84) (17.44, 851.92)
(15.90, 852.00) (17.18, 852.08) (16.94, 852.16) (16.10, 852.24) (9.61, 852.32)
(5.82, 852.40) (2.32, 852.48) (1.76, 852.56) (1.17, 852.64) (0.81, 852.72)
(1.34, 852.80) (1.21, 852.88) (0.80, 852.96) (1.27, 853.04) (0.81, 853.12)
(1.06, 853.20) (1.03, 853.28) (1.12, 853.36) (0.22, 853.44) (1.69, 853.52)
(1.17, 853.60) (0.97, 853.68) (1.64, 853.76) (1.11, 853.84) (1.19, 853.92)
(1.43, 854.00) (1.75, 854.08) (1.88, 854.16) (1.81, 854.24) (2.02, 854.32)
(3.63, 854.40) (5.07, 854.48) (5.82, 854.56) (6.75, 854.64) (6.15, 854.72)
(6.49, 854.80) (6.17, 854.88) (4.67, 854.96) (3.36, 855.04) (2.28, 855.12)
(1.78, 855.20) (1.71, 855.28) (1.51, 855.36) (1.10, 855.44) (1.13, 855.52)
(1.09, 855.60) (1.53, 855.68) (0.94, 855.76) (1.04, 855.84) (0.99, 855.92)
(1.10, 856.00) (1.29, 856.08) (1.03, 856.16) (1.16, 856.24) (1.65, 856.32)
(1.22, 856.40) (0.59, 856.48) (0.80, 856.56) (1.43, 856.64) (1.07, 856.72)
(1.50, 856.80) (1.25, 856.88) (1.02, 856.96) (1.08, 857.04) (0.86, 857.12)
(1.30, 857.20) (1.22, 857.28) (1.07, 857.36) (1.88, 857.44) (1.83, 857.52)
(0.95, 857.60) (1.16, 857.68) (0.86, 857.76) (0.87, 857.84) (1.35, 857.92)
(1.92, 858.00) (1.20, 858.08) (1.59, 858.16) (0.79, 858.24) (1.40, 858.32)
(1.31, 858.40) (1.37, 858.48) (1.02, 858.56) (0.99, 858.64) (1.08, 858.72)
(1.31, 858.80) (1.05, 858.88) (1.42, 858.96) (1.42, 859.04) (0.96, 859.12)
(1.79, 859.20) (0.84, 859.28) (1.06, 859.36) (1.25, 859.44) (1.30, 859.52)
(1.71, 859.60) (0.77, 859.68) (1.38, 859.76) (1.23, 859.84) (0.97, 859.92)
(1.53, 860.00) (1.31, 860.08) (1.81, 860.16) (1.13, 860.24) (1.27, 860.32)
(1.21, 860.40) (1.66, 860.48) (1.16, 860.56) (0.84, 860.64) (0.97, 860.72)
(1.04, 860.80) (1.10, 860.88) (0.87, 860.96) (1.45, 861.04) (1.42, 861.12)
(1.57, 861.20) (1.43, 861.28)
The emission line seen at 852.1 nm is H-alpha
